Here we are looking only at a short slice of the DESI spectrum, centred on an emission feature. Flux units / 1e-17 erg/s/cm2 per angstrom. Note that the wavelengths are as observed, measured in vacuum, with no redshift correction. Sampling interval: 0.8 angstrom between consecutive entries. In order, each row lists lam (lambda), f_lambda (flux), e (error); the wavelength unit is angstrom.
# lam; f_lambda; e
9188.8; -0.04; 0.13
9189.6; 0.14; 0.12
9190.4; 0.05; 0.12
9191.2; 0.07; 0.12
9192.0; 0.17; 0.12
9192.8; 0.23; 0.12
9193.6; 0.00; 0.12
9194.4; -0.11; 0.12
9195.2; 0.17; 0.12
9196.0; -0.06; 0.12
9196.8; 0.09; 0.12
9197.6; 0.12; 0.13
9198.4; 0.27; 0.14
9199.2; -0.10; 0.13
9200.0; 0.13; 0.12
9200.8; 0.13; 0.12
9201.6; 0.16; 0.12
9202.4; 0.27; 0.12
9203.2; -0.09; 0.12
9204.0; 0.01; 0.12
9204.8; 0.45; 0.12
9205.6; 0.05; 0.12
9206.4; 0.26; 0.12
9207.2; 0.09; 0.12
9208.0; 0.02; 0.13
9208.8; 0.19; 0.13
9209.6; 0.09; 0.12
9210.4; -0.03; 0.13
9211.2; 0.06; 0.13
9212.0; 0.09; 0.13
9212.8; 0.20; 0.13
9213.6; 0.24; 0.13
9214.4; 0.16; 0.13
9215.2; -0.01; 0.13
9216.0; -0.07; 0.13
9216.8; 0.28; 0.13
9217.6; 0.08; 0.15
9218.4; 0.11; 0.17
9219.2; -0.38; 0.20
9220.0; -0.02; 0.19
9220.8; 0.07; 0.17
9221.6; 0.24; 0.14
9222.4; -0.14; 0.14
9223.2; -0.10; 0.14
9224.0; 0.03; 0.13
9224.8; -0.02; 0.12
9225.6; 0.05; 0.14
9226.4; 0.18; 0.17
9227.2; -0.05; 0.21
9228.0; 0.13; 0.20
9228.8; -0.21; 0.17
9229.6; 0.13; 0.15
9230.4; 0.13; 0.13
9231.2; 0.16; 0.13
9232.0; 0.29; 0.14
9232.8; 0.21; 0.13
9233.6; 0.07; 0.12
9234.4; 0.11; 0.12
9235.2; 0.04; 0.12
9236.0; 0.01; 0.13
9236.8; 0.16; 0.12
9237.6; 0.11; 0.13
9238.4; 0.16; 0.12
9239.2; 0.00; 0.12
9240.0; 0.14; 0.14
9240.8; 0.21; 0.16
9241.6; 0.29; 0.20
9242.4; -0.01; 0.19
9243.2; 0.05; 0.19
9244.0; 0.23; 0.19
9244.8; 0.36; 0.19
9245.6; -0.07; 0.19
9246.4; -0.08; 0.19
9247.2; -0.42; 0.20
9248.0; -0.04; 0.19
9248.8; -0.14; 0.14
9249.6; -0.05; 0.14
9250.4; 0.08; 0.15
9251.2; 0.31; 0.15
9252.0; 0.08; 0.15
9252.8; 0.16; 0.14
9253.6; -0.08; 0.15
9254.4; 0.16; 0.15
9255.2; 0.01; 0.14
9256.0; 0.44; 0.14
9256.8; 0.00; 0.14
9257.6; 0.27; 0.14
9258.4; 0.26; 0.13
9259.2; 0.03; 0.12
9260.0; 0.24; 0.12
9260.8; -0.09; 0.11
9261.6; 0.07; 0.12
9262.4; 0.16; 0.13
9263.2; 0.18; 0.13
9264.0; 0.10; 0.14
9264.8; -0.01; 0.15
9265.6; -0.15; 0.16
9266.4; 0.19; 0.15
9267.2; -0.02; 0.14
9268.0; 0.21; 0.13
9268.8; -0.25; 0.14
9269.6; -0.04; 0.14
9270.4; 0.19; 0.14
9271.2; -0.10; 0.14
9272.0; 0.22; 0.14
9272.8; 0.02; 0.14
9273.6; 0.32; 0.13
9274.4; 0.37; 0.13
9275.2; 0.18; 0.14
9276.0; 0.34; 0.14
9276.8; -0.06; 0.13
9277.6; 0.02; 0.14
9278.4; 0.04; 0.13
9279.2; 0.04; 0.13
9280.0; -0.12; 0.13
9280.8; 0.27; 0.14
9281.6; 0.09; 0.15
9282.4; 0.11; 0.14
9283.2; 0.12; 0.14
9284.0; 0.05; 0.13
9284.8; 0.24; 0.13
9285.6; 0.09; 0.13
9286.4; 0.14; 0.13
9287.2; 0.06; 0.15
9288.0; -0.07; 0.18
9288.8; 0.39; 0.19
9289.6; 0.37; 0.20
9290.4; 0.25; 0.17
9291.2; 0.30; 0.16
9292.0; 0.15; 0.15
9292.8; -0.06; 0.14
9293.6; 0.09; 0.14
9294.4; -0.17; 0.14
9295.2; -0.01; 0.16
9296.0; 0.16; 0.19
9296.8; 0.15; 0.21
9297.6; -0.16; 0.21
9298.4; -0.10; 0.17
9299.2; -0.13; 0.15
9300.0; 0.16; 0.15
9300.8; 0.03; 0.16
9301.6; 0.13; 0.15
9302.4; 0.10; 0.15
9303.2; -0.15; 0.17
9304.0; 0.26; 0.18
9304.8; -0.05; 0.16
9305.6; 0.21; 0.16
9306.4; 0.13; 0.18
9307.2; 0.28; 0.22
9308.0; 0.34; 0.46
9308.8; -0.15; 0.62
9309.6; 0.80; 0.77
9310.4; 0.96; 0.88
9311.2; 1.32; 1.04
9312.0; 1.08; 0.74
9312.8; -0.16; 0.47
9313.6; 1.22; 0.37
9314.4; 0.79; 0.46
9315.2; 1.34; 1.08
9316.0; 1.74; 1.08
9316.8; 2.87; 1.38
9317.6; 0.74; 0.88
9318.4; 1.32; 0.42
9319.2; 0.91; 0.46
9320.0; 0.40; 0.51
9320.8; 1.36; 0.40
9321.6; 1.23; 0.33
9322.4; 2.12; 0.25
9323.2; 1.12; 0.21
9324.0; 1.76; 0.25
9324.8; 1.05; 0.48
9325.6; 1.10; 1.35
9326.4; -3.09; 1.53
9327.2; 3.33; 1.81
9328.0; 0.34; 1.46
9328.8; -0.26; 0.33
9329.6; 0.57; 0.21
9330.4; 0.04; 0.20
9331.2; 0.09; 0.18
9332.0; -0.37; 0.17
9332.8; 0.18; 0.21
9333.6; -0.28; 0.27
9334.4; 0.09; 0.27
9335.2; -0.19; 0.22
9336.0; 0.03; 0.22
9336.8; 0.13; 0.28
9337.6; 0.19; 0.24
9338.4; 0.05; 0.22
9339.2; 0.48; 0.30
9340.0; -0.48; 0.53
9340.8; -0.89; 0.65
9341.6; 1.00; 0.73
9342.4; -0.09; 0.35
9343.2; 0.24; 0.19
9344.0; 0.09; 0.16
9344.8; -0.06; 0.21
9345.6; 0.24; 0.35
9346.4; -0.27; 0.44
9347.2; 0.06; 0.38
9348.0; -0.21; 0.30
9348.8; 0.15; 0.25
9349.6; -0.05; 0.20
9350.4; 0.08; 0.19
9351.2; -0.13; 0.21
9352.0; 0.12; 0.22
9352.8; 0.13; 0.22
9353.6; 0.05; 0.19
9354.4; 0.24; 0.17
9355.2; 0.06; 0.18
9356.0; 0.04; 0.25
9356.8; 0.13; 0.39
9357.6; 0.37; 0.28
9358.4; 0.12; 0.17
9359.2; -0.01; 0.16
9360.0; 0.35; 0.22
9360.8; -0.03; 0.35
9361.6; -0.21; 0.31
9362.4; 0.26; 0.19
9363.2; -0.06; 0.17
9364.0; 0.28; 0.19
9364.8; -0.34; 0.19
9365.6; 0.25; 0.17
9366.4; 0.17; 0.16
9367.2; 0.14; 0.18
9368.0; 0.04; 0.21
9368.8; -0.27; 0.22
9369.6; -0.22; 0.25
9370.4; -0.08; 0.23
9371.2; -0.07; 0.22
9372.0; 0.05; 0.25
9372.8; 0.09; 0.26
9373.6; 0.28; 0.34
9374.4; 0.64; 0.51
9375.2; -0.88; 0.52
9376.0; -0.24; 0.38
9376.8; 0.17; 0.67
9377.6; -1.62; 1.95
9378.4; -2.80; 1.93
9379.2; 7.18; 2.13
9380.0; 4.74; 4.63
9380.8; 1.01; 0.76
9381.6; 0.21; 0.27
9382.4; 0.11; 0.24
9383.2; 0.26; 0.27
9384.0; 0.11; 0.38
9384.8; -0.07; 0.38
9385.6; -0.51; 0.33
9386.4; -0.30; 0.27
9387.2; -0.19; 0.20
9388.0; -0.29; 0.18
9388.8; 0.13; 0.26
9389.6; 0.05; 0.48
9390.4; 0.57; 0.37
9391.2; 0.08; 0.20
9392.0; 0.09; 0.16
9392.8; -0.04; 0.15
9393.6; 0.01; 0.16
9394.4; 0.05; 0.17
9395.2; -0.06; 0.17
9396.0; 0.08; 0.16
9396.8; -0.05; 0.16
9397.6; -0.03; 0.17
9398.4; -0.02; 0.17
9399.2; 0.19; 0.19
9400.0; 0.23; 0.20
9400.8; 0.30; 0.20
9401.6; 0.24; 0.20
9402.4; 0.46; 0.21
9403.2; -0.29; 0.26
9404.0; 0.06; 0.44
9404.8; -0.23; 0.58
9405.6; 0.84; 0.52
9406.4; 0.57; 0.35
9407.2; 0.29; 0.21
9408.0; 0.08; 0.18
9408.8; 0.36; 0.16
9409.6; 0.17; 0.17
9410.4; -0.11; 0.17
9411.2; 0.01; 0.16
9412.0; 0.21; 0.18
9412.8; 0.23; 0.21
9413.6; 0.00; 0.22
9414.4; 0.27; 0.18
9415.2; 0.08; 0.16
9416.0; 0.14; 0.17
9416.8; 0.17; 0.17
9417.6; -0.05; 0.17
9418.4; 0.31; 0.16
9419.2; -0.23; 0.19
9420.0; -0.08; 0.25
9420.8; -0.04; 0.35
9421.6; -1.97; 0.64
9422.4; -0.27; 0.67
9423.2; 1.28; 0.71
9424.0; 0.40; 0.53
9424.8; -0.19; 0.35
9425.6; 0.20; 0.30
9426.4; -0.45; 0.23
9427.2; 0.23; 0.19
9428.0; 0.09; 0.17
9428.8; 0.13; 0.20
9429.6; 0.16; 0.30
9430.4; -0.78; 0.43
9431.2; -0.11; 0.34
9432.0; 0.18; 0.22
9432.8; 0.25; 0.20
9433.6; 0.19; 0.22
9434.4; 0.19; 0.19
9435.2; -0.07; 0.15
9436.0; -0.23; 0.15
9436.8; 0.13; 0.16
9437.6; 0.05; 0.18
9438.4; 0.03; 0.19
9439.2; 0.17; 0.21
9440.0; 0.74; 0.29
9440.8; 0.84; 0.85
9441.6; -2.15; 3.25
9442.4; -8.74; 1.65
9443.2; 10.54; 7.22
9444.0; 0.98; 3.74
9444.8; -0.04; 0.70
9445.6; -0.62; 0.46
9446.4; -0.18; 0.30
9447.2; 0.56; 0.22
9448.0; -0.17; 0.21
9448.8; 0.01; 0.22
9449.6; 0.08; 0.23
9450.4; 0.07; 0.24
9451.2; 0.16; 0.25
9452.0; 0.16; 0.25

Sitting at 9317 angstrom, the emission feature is [O II] 3727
